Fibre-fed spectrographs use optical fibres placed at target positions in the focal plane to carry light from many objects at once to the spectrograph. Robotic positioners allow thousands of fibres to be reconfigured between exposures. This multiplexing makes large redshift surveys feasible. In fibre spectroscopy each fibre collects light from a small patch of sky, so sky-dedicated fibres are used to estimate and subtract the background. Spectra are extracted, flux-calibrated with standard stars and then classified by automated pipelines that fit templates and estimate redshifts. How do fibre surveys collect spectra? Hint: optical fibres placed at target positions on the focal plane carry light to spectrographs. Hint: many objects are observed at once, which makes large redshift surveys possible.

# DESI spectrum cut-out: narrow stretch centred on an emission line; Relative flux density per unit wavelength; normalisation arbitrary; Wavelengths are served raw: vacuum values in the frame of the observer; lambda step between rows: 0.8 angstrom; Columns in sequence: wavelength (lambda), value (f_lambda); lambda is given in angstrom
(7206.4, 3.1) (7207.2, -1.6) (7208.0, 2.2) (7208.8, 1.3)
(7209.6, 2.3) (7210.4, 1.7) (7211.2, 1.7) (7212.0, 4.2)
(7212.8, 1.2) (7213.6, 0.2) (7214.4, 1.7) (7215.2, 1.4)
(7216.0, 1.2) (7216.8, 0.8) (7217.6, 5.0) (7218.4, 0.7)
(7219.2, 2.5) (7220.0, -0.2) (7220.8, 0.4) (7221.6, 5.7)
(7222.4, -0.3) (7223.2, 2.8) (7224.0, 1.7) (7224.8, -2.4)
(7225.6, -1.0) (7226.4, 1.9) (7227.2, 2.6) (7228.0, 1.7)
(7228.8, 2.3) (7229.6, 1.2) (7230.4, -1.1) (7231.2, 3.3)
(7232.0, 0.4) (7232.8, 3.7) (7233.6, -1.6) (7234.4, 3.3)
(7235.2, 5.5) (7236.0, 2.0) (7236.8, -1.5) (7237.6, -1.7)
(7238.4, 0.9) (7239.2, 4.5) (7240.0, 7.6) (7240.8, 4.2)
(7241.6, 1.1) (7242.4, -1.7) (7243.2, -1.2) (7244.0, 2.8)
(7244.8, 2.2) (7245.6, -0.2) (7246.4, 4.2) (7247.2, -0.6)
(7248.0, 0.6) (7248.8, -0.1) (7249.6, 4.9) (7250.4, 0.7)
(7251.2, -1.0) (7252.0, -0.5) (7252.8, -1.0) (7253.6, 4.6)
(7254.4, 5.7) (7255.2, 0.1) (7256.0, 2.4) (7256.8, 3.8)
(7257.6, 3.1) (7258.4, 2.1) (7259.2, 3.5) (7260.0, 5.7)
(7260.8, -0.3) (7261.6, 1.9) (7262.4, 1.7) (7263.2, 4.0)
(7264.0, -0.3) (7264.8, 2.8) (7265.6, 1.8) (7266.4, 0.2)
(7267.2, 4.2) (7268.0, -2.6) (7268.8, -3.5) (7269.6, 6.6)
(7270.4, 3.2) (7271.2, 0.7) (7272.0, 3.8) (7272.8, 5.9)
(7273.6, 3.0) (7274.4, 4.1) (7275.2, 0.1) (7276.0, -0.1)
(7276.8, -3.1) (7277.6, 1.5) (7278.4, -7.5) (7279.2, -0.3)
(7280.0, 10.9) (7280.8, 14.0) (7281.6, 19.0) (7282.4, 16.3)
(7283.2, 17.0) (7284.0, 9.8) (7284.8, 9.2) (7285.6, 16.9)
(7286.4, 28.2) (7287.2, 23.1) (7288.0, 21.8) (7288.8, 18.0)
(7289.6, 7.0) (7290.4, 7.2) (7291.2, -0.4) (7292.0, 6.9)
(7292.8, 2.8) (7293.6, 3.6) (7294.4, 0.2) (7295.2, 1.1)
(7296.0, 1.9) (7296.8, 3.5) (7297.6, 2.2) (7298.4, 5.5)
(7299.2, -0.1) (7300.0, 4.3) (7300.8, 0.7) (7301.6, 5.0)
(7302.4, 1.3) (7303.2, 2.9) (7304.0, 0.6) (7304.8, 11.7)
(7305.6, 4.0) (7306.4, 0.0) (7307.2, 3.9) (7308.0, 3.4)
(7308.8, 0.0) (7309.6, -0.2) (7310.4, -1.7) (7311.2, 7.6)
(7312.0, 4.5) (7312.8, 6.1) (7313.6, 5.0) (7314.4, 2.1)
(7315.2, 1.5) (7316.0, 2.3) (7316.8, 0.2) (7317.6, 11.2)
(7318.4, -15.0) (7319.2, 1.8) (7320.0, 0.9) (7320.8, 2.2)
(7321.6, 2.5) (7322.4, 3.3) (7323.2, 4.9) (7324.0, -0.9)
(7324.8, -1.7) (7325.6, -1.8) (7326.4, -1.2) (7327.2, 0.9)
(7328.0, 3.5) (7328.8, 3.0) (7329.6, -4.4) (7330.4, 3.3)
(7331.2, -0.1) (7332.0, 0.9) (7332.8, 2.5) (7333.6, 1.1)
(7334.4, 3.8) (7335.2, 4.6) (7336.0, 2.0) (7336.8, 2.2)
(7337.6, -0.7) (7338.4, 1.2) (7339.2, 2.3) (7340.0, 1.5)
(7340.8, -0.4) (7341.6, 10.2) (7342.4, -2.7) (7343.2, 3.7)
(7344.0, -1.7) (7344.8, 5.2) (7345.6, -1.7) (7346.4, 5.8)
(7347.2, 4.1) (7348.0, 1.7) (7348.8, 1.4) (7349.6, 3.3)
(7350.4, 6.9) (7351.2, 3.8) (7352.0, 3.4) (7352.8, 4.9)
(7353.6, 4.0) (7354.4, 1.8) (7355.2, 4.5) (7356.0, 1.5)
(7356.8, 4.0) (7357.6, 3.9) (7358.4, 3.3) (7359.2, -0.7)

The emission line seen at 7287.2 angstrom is [O II] 3727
